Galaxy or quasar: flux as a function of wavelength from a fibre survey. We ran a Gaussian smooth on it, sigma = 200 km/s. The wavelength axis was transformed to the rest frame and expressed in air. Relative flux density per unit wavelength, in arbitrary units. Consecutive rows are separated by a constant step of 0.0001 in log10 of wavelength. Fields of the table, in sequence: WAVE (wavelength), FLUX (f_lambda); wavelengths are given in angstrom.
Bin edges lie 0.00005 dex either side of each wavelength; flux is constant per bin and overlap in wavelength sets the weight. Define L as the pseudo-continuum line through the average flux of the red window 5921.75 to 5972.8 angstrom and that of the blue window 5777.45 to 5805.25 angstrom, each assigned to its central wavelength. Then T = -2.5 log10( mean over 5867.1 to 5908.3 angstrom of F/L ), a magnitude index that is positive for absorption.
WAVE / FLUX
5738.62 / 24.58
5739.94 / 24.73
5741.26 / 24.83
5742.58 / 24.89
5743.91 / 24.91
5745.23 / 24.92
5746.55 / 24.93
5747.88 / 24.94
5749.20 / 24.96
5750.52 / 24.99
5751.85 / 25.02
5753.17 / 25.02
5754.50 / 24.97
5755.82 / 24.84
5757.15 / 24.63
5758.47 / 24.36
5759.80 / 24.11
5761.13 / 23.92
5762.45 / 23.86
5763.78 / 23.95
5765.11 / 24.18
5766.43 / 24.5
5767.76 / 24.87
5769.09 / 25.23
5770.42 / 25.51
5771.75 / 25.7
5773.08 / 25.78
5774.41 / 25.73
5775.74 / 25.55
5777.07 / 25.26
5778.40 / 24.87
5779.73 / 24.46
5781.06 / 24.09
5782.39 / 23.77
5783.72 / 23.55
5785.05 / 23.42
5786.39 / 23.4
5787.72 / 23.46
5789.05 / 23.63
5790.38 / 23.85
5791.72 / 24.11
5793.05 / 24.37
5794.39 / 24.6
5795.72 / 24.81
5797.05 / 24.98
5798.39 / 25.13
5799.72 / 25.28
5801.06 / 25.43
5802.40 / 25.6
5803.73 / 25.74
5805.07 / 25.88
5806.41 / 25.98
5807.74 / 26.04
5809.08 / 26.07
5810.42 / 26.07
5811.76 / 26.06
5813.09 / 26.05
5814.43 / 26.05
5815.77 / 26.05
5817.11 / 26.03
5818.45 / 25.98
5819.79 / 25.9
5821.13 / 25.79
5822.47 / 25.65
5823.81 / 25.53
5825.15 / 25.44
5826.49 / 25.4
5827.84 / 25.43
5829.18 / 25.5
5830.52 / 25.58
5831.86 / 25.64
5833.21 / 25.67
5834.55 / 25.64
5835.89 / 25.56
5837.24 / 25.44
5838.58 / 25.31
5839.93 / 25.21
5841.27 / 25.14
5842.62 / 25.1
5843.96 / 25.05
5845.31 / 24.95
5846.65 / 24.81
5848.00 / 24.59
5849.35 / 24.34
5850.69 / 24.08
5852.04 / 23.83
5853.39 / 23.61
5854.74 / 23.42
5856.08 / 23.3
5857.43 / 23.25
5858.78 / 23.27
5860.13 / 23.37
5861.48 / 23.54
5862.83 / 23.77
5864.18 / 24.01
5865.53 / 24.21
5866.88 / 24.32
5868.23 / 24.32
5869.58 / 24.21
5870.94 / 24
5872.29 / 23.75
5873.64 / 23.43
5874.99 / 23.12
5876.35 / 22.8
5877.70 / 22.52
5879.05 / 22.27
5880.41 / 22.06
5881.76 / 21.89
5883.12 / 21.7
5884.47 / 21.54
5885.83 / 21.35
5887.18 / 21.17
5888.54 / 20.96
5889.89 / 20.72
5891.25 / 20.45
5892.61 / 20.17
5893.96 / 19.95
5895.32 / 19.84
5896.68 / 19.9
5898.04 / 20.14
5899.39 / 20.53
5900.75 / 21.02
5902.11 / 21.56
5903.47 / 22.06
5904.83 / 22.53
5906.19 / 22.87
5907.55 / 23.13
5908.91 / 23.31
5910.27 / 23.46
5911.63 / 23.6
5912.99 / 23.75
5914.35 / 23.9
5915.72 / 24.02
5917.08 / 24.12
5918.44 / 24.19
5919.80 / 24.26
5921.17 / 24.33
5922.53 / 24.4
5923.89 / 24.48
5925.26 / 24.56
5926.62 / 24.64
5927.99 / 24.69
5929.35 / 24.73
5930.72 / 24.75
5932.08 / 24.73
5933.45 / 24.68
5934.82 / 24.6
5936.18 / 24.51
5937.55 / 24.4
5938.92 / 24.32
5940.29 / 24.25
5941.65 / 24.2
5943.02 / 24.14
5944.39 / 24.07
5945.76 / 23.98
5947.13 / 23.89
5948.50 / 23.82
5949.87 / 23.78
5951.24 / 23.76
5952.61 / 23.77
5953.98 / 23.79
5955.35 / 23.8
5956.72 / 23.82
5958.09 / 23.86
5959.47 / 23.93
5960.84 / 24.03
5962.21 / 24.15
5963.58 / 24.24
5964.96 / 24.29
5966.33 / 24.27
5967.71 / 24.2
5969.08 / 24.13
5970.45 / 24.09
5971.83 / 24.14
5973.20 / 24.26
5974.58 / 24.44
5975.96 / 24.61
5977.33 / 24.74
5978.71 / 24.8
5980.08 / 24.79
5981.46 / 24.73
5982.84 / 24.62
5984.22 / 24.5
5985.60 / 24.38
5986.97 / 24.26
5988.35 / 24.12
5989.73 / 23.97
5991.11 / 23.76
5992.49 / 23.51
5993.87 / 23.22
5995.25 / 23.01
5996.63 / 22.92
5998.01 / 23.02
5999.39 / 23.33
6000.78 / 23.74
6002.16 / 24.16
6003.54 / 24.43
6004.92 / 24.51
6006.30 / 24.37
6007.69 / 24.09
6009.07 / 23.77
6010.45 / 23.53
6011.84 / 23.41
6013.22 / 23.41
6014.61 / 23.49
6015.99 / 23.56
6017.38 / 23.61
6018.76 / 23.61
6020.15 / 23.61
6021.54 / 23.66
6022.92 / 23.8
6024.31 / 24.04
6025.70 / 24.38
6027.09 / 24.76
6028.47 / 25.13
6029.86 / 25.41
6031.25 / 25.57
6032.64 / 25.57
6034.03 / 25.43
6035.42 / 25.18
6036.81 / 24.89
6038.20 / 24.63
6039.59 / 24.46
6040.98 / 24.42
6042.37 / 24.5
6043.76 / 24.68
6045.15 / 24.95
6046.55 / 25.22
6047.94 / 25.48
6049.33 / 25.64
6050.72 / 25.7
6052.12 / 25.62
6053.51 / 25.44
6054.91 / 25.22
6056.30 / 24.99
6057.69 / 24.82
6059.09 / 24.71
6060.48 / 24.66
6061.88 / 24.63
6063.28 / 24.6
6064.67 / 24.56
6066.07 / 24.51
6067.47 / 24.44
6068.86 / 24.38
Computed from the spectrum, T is 0.11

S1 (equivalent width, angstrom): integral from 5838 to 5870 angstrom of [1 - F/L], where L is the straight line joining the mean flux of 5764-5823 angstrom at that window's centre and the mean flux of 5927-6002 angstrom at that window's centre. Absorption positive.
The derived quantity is 0.7 angstrom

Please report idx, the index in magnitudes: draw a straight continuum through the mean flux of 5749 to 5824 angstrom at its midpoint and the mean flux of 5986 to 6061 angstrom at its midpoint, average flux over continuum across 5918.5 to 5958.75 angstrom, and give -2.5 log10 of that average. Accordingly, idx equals 0.02 mag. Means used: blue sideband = 25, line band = 24.2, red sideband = 24.4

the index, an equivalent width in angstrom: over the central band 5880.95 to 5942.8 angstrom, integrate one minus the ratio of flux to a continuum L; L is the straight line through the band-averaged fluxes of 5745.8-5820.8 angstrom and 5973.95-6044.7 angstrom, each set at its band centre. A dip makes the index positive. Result 4.1 angstrom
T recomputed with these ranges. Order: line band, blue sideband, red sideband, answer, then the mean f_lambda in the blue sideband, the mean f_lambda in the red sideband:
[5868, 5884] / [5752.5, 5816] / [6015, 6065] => 0.09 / 24.9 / 24.8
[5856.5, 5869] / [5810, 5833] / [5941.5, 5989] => 0.07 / 25.8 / 24.2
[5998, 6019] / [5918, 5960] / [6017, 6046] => 0.03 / 24.2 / 24.6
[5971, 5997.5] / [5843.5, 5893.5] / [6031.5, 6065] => 0.01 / 23.1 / 25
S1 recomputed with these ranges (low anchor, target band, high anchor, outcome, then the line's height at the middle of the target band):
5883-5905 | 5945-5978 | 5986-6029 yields -2.12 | 22.6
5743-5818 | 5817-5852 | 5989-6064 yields -0.70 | 24.8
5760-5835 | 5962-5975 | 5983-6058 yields 0.16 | 24.5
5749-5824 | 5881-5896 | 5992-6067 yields 2.34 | 24.7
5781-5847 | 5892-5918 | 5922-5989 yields 2.63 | 24.6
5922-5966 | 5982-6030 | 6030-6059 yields 1.68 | 24.8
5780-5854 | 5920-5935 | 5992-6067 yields 0.09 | 24.7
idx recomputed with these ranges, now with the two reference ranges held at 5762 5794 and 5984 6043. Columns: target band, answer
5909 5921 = 0.02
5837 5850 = -0.03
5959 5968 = 0.00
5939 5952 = 0.01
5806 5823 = -0.07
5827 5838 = -0.05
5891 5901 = 0.20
